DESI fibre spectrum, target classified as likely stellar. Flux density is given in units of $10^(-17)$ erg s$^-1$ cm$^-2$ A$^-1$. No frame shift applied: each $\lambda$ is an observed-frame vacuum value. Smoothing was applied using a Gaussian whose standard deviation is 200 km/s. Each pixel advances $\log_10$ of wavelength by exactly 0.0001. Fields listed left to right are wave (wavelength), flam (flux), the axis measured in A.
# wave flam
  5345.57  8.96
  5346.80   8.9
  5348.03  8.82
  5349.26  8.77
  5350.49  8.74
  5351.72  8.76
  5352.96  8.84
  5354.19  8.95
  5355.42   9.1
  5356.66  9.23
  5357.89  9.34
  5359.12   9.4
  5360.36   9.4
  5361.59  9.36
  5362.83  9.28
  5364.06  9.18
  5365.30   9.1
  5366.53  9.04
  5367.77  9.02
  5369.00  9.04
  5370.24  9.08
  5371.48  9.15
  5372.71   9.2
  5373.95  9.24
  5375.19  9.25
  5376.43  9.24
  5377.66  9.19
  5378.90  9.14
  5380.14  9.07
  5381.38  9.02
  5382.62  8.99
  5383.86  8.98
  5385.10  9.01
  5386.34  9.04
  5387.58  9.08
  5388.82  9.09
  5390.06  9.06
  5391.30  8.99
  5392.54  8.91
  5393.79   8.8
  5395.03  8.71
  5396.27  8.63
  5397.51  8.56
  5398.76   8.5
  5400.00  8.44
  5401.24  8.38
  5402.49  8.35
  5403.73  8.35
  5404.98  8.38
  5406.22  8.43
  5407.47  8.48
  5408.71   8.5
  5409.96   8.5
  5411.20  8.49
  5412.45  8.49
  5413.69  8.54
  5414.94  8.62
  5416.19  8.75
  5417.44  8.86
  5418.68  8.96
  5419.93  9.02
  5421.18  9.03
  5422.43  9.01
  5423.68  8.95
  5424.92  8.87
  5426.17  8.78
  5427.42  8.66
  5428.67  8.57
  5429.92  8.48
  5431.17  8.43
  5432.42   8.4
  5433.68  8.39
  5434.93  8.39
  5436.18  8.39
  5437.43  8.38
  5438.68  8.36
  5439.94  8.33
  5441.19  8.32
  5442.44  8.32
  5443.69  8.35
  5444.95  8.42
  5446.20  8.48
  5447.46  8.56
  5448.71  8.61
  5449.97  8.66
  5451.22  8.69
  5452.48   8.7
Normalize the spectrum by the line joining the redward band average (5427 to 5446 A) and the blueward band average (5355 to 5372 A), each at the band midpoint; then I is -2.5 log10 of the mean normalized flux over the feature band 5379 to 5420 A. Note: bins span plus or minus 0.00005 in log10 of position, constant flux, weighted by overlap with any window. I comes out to 0.010 mag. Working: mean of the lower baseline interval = 9.19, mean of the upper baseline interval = 8.41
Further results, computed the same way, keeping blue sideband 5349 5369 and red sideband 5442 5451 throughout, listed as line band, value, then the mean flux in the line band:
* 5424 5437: 0.01 mag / 8.55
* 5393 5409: 0.04 mag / 8.5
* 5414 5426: -0.03 mag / 8.88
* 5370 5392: -0.02 mag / 9.1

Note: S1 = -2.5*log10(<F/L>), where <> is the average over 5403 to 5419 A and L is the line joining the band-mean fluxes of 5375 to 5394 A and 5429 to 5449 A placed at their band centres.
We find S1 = 0.02 mag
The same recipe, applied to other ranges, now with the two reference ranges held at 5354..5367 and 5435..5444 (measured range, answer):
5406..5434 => -0.01 mag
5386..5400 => 0.01 mag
